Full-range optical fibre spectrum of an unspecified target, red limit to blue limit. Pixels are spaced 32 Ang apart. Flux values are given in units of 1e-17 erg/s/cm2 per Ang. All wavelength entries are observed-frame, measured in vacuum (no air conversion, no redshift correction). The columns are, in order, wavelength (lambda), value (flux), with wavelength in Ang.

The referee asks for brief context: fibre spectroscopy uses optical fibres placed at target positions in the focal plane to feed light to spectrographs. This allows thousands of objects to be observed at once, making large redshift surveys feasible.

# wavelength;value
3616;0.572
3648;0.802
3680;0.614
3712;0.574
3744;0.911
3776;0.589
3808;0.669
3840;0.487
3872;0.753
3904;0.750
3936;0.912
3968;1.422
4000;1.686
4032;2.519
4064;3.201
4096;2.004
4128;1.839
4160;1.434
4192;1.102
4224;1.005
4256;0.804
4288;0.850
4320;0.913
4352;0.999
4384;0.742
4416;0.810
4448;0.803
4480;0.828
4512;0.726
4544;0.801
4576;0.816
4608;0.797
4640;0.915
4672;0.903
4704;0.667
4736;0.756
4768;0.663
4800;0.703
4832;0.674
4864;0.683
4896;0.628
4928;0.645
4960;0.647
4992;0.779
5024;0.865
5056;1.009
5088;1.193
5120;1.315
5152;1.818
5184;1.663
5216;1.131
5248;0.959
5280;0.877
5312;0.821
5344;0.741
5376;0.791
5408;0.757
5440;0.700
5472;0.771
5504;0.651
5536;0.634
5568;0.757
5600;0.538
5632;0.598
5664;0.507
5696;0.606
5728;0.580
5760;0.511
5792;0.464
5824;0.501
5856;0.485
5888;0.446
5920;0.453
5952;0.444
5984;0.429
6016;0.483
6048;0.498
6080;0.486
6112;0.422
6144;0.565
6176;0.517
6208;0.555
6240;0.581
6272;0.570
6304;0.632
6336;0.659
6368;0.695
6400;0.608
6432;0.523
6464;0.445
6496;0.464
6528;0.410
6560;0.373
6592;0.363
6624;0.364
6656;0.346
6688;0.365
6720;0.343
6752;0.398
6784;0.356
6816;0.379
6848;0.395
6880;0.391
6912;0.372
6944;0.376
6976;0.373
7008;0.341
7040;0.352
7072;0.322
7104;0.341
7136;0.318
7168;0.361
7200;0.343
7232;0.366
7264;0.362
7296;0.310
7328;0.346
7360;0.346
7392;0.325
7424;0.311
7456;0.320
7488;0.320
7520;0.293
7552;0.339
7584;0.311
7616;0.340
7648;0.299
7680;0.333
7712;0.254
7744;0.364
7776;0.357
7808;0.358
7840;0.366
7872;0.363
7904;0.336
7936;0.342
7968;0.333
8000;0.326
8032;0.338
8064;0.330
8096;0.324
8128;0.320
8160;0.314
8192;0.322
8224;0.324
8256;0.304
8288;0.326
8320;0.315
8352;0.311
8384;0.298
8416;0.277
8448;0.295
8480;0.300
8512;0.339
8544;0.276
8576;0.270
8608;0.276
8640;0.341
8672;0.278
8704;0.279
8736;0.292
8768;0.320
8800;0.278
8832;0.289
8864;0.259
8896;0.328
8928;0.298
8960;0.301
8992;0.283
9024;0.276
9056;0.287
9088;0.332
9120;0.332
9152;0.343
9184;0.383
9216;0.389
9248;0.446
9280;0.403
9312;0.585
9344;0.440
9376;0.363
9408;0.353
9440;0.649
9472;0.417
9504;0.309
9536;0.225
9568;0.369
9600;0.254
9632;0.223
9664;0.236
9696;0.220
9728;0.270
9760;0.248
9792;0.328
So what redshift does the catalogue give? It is 2.333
